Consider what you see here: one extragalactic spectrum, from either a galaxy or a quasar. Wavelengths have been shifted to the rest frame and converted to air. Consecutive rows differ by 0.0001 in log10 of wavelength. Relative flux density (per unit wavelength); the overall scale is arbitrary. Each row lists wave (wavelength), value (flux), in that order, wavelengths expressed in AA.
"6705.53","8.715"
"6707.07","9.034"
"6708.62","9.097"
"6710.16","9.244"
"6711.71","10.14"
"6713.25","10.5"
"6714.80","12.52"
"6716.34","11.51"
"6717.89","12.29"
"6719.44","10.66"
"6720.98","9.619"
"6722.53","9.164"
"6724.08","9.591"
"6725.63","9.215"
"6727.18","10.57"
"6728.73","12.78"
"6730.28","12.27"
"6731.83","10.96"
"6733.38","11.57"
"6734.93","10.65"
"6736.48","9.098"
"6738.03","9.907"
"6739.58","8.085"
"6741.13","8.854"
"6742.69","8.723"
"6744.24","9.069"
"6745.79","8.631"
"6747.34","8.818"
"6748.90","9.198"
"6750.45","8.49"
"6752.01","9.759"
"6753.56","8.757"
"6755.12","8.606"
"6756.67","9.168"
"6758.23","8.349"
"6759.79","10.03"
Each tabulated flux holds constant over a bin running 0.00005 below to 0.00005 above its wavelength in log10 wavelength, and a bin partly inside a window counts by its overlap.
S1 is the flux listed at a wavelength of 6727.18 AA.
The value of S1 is 10.57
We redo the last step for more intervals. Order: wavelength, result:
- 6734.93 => 10.65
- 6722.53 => 9.164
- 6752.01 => 9.759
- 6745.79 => 8.631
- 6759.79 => 10.03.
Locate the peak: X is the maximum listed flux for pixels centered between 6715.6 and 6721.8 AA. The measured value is 12.29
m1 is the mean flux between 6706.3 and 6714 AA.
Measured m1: 9.6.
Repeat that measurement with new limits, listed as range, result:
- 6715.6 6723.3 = 10.6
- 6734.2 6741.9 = 9.32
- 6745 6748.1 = 8.74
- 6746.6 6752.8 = 9.06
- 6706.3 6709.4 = 9.07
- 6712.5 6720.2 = 11.5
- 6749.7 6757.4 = 8.96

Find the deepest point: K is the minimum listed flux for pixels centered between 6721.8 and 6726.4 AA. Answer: 9.164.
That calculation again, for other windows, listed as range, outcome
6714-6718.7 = 11.51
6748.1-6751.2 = 8.49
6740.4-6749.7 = 8.631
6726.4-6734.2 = 10.57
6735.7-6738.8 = 9.098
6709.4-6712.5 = 9.244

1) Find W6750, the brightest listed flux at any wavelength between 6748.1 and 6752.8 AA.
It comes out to 9.759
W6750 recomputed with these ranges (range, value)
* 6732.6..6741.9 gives 11.57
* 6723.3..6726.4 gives 9.591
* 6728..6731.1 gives 12.78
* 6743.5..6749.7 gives 9.198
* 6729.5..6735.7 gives 12.27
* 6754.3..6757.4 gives 9.168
